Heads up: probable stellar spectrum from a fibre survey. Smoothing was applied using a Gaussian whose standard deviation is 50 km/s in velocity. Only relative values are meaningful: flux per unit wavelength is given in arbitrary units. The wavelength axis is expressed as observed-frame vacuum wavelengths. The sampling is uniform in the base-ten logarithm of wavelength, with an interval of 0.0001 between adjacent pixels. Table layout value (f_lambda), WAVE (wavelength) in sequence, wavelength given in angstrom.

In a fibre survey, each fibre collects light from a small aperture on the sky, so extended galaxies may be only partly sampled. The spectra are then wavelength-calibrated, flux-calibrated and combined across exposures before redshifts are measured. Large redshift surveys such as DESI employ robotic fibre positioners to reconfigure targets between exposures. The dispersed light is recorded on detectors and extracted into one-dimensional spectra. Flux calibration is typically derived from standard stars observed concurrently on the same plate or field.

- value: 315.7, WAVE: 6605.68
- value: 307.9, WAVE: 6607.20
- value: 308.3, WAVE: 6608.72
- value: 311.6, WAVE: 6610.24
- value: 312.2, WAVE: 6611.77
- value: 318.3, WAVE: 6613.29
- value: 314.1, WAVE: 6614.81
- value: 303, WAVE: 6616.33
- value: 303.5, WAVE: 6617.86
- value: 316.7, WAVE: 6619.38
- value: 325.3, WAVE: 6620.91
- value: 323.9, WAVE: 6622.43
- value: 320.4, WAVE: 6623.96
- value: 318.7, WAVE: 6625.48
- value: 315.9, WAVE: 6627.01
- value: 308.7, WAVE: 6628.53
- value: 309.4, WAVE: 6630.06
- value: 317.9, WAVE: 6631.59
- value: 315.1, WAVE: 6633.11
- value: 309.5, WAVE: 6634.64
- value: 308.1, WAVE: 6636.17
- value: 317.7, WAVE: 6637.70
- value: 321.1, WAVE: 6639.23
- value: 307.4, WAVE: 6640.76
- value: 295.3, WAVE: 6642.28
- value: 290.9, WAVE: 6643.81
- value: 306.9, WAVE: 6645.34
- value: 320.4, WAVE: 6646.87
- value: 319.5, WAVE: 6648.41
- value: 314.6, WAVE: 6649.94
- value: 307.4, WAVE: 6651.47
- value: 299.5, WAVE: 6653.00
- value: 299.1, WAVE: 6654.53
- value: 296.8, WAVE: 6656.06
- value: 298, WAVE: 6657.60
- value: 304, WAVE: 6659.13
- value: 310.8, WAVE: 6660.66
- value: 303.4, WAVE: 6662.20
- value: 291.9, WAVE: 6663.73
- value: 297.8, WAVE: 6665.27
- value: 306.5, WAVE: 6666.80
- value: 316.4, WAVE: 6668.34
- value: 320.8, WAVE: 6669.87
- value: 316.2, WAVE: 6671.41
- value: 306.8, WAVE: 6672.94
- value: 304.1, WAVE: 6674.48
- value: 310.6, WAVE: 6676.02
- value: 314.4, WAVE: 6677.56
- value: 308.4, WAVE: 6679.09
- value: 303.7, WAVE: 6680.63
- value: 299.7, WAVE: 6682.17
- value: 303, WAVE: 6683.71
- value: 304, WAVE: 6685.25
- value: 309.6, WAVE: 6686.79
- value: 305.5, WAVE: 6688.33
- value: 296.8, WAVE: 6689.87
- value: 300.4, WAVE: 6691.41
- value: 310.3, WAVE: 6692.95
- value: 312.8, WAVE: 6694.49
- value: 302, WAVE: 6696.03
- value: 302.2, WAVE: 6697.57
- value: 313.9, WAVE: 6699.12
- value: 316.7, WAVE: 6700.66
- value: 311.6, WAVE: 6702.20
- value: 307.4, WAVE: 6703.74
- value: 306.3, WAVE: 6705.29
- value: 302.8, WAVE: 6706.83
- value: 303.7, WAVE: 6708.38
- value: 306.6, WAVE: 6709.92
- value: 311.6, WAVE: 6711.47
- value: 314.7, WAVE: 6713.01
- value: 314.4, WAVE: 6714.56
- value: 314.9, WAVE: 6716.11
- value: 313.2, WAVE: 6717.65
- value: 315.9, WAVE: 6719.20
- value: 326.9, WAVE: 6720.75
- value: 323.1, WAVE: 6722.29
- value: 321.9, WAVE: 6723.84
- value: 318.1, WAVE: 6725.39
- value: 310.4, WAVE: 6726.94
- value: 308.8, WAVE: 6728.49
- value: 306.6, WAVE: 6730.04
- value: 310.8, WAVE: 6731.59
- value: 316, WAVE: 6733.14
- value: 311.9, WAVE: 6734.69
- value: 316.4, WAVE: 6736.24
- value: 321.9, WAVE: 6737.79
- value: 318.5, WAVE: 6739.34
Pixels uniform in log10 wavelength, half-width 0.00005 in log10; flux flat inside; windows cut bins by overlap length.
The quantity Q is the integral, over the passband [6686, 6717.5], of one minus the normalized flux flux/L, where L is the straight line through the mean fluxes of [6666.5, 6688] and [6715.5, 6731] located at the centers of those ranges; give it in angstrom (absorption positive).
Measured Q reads 0.4 angstrom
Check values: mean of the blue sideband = 309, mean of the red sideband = 316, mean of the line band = 308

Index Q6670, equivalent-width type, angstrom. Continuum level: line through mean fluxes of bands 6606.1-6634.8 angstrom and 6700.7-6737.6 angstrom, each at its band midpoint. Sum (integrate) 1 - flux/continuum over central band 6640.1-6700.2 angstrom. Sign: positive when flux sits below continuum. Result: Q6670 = 1.43 angstrom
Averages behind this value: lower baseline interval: 314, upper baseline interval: 313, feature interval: 306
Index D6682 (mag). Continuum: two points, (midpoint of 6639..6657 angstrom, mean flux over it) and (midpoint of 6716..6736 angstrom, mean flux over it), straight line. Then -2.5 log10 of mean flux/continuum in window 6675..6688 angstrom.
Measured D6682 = 0.013 mag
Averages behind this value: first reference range 306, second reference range 315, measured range 306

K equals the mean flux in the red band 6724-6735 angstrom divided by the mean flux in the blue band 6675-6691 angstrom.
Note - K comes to 1.02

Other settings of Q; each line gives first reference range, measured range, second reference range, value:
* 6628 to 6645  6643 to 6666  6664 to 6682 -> 0.4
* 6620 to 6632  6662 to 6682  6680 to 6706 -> 0.1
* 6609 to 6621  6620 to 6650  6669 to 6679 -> -0.1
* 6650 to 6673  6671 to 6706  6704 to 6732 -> 0.2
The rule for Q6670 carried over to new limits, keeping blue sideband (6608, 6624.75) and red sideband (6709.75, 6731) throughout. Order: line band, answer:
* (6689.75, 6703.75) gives 0.3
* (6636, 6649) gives 0.2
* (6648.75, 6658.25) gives 0.3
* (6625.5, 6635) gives 0.0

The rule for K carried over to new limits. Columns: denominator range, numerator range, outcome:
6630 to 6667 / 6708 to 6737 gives 1.02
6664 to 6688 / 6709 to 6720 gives 1.02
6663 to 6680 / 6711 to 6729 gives 1.03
